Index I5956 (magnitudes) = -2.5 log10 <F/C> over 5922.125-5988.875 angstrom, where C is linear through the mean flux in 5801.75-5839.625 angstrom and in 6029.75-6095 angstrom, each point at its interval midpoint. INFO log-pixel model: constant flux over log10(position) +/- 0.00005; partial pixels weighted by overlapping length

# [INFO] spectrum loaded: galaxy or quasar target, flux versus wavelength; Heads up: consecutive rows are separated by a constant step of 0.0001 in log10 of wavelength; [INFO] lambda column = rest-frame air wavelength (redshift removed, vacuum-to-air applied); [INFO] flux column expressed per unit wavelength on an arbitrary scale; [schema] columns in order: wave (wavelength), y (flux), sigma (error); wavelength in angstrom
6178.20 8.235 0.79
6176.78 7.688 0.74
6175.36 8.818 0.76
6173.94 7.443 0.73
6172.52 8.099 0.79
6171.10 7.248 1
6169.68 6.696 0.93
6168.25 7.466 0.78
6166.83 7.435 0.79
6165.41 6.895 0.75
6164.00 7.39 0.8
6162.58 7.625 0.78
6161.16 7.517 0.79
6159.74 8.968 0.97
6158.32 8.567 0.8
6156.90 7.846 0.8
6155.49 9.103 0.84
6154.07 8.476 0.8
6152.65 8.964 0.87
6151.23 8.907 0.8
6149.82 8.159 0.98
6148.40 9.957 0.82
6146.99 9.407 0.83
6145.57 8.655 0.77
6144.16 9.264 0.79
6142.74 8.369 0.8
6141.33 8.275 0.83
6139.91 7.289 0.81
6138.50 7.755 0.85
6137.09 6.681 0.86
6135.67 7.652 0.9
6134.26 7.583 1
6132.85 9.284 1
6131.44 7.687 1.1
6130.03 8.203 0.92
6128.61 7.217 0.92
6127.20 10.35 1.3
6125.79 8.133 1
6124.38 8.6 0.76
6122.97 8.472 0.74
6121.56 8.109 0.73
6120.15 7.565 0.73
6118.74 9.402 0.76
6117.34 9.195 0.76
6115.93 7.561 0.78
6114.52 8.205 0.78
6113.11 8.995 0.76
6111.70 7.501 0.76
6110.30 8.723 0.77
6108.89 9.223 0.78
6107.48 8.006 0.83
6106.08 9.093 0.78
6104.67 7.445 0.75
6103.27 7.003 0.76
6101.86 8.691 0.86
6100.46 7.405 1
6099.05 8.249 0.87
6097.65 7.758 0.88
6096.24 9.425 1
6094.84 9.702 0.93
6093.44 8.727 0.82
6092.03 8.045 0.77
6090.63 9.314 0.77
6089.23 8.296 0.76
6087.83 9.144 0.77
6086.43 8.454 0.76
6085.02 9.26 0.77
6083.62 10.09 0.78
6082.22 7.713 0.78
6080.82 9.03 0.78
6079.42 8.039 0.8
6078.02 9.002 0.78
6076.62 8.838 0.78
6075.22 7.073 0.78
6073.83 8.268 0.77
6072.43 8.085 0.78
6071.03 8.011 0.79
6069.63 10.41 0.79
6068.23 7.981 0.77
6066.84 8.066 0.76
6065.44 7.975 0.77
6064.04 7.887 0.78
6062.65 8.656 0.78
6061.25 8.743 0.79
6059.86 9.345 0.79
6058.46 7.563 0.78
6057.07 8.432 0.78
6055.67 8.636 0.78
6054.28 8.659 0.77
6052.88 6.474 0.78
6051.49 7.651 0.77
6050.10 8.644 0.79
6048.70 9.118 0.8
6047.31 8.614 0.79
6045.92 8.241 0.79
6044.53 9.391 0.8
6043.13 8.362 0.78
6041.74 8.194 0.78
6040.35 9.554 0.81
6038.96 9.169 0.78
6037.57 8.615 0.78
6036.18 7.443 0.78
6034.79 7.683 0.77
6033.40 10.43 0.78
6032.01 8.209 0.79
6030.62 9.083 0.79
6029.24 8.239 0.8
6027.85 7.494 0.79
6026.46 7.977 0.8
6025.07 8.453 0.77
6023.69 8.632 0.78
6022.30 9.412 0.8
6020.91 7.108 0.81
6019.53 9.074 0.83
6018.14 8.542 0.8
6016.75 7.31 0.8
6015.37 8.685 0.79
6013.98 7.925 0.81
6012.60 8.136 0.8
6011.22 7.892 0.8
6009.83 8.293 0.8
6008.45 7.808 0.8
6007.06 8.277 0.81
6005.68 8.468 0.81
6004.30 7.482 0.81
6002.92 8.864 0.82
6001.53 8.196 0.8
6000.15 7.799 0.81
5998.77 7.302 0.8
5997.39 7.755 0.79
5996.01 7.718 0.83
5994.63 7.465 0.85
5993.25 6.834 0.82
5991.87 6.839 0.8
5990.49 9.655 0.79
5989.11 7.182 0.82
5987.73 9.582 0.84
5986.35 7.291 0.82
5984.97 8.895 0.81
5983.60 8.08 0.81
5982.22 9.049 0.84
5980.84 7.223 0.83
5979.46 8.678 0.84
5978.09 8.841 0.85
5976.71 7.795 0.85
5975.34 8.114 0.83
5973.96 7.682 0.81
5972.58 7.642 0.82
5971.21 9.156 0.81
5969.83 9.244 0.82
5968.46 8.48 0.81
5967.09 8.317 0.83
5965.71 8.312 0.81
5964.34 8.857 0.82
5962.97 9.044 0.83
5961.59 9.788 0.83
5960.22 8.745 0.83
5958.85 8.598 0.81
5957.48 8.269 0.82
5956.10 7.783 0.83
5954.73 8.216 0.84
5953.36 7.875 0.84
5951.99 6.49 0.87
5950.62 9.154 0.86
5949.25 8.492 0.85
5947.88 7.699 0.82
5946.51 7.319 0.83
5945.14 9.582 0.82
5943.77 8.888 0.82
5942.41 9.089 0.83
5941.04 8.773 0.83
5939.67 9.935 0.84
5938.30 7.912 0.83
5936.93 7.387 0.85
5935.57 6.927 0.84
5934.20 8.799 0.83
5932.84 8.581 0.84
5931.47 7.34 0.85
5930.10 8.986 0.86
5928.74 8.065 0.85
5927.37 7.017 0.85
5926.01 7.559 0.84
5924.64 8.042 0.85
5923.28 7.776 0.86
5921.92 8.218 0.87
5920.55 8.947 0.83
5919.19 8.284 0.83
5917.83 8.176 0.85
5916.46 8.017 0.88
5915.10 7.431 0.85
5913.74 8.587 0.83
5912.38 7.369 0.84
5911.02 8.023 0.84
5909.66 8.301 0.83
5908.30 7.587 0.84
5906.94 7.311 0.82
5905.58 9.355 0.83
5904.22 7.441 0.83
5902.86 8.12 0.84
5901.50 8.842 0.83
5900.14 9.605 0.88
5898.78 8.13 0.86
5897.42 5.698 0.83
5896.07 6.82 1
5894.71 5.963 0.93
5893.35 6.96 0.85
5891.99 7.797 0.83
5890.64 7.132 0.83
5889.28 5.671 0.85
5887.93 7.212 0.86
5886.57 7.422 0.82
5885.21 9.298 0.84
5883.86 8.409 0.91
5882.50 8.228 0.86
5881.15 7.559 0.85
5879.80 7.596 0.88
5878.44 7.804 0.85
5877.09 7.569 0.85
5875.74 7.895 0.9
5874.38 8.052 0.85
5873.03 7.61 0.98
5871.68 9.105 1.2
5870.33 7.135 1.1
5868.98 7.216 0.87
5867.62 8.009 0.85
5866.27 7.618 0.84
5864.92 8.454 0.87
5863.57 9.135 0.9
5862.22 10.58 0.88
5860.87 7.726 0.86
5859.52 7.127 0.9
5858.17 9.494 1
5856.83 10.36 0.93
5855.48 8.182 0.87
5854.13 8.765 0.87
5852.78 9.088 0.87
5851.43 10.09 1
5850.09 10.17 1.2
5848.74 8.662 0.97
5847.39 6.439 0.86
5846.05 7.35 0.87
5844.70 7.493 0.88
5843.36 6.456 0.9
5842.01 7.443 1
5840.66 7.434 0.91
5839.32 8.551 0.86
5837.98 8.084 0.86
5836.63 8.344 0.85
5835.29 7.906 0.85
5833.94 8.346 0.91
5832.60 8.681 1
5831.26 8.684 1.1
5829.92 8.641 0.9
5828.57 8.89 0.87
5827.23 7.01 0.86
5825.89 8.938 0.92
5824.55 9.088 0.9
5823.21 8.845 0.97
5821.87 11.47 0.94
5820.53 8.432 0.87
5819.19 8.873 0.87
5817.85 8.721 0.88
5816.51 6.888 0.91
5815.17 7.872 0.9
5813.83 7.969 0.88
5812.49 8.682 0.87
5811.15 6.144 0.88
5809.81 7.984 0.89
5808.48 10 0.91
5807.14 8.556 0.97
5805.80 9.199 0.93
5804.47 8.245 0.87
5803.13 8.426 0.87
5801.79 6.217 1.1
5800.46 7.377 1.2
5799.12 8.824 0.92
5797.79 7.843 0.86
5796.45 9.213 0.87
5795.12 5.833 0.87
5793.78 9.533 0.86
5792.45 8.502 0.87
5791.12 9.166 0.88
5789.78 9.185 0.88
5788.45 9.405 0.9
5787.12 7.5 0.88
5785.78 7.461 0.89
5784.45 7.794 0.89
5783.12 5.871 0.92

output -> 0.024 mag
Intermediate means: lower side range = 8.44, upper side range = 8.55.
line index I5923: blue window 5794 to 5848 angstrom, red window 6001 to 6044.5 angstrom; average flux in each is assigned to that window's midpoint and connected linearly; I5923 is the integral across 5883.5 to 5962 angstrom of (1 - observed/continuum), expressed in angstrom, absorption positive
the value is 2.3 angstrom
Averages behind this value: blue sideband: 8.15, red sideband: 8.37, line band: 8.01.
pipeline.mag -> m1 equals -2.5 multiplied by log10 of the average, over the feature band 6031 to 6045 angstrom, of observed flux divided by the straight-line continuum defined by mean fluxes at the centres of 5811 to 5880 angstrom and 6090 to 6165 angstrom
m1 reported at -0.04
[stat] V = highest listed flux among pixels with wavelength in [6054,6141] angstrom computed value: 10.41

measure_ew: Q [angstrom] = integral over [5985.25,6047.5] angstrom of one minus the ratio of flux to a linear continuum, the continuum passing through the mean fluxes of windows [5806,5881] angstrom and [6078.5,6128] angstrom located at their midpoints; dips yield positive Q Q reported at 1.7 angstrom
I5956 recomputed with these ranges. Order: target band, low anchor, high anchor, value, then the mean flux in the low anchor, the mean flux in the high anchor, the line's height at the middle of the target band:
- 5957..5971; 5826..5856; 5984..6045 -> -0.070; 8.23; 8.24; 8.24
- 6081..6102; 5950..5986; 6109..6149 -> -0.041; 8.39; 8.37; 8.37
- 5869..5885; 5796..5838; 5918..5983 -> 0.058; 8.39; 8.32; 8.36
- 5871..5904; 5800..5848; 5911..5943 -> 0.063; 8.16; 8.13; 8.15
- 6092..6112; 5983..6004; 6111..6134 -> -0.005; 7.96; 8.39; 8.32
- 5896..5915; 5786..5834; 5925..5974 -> 0.053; 8.41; 8.34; 8.36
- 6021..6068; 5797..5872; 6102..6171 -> -0.023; 8.34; 8.22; 8.26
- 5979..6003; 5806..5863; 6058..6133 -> 0.061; 8.45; 8.46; 8.46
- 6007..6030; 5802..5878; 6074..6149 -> 0.028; 8.34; 8.43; 8.4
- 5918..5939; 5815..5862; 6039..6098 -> 0.065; 8.44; 8.56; 8.49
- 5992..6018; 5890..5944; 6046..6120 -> 0.045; 7.97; 8.45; 8.23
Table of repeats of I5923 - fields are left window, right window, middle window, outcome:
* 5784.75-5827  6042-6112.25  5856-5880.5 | 0.43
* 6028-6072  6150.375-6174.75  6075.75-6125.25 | -1.69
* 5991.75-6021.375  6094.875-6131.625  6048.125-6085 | -1.12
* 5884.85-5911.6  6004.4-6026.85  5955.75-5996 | -1.50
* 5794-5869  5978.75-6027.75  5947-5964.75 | -0.43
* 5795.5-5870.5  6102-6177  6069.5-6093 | -1.10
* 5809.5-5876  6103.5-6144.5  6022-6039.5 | -0.48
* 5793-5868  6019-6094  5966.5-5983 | 0.20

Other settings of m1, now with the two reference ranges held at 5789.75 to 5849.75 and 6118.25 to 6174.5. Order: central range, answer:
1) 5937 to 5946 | -0.086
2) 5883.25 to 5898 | 0.154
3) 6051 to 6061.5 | 0.001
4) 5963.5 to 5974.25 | -0.039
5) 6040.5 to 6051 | -0.063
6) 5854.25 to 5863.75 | -0.089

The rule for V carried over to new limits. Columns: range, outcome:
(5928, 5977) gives 9.935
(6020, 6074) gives 10.43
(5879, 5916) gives 9.605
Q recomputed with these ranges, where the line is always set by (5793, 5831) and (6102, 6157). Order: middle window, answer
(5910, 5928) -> 0.8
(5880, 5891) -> 1.0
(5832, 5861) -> 0.2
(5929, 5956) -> 0.3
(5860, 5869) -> -0.1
